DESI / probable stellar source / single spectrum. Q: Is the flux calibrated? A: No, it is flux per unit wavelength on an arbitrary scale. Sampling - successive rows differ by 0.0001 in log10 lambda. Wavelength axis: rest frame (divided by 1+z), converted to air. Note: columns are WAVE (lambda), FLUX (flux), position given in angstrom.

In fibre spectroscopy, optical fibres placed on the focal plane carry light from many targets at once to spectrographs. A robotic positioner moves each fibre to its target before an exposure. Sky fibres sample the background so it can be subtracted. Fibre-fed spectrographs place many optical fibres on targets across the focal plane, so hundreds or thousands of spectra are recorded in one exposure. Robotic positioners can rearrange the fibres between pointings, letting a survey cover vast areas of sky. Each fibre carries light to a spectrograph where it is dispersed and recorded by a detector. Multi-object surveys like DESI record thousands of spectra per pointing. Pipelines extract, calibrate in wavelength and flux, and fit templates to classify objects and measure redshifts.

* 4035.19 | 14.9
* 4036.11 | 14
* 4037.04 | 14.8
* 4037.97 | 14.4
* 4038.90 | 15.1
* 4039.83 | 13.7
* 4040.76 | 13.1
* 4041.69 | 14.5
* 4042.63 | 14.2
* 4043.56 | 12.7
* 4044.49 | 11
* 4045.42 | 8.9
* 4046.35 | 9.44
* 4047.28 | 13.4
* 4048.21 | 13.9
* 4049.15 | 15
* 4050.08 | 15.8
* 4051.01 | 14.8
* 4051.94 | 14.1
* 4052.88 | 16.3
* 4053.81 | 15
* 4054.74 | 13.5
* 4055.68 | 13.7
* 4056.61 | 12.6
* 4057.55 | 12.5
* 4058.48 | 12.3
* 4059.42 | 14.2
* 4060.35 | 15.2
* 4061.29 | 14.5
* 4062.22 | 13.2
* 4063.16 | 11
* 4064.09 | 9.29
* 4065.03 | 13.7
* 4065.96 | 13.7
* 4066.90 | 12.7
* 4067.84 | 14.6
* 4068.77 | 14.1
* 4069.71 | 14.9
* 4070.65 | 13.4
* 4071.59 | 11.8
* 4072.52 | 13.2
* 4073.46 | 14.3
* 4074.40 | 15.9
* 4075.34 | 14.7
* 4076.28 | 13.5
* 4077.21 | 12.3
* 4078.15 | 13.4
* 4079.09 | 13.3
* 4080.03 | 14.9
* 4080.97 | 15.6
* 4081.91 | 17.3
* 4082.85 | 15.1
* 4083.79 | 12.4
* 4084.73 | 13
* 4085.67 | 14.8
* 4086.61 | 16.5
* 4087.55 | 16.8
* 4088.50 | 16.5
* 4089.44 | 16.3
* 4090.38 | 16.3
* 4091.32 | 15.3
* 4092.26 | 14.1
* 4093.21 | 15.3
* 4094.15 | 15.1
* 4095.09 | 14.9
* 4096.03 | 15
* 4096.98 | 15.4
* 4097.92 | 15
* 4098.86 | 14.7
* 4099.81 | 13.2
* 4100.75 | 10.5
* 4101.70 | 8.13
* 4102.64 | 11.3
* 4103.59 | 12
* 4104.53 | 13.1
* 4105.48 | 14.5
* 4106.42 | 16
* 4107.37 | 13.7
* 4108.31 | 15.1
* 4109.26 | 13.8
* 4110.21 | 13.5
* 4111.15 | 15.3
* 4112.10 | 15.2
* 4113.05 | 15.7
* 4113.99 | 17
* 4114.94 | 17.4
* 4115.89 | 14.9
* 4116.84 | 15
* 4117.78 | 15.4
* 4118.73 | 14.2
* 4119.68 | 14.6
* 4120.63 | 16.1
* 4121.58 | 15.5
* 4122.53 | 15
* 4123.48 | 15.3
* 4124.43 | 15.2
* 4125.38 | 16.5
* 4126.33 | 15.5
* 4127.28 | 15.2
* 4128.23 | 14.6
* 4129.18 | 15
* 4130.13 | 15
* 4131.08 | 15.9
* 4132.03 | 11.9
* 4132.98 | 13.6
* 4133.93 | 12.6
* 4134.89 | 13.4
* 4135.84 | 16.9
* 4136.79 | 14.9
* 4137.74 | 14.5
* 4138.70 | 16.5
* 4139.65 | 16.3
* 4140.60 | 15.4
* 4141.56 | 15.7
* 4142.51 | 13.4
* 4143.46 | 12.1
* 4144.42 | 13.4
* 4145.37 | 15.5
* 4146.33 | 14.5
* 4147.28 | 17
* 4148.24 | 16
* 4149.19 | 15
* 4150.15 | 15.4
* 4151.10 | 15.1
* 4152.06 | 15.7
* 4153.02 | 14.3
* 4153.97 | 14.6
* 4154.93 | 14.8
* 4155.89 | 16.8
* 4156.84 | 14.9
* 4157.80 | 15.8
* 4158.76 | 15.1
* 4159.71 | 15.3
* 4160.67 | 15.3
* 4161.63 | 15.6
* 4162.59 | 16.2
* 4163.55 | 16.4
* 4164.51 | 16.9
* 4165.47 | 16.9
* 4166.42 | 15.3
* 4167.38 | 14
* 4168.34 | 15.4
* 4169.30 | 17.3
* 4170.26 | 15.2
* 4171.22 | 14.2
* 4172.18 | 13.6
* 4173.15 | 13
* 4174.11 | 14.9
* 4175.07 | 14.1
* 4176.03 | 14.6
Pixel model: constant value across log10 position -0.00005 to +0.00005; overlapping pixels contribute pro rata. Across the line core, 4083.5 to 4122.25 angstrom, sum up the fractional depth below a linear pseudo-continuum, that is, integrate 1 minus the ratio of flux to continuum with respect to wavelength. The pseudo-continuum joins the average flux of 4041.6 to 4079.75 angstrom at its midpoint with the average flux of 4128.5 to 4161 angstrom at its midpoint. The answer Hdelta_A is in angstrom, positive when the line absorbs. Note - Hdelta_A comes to -1.2 angstrom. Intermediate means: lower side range 13.4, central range 14.6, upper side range 14.9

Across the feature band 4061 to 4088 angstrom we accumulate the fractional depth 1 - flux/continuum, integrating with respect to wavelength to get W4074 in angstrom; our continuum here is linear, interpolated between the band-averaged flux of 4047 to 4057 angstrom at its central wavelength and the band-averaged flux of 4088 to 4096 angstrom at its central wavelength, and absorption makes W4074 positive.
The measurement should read 1.9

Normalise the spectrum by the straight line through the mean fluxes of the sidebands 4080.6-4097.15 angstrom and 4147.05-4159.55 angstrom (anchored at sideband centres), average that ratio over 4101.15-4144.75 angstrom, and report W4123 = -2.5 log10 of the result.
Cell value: 0.06 mag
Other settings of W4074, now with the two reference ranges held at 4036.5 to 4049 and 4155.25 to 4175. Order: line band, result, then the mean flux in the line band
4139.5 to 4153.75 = 0.1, 15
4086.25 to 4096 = -1.2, 15.7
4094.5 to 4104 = 0.7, 13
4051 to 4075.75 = -0.4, 13.6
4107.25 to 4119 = -0.6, 15.2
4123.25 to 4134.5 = 0.0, 14.7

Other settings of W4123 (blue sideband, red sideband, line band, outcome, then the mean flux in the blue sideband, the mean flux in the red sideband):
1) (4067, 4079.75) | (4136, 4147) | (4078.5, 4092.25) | -0.09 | 13.8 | 14.9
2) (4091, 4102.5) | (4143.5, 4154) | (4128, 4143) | 0.00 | 13.8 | 15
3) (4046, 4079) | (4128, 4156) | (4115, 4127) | -0.06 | 13.6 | 14.8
